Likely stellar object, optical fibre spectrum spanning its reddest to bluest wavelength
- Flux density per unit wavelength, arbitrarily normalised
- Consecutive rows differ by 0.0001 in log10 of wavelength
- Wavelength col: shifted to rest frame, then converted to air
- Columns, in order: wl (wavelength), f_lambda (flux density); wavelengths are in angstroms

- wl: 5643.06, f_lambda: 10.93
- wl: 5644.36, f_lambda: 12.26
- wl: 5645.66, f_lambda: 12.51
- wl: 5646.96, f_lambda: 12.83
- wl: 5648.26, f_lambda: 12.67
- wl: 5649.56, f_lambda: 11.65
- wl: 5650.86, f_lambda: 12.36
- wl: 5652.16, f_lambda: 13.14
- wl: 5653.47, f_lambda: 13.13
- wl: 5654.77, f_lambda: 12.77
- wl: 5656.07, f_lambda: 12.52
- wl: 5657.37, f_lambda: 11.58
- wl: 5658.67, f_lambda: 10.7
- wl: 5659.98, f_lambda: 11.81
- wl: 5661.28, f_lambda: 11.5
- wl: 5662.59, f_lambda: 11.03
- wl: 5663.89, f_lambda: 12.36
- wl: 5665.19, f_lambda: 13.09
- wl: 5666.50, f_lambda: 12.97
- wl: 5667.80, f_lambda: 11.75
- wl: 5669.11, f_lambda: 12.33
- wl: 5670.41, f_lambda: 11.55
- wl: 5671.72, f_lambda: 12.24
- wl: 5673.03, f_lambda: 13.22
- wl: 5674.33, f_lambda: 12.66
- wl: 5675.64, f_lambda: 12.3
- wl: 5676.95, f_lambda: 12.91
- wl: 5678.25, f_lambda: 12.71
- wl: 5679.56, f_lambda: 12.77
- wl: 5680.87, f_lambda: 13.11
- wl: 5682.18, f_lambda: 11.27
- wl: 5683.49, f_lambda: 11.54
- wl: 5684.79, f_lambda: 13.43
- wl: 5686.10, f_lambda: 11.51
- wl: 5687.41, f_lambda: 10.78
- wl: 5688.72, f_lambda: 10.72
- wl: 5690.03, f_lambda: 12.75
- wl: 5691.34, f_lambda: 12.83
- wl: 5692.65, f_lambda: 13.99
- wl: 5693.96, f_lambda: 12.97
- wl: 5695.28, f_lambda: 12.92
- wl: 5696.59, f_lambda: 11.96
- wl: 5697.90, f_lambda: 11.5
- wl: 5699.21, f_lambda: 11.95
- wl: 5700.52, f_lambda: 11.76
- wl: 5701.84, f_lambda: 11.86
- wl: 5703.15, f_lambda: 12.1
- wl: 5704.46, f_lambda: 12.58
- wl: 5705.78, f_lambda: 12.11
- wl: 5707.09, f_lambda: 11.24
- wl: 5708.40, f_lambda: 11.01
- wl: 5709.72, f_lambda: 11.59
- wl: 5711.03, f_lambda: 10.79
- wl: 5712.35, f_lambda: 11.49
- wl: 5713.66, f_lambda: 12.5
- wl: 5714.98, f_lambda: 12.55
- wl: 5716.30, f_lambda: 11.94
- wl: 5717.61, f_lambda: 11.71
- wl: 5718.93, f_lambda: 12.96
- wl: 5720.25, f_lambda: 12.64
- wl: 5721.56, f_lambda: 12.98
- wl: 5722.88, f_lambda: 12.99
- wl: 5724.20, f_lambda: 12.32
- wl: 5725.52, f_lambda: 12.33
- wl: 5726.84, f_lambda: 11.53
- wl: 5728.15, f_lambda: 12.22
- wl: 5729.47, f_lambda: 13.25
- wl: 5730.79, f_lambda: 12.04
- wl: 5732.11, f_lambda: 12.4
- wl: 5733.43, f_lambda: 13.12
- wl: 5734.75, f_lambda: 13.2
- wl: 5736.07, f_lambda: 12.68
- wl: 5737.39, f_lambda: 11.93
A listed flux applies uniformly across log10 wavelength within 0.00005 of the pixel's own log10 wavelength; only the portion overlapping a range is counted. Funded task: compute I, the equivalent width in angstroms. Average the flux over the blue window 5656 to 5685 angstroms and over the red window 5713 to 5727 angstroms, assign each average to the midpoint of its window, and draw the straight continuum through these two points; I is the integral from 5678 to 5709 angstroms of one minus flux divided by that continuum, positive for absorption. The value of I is 0.4 angstroms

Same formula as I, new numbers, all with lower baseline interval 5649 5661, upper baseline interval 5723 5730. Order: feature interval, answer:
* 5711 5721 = 0.1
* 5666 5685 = -0.3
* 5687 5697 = -0.1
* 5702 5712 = 0.5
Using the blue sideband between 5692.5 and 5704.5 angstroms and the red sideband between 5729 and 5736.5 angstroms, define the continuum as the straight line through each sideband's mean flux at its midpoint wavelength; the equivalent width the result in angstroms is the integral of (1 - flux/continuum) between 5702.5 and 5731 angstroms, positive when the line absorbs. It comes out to 0.9 angstroms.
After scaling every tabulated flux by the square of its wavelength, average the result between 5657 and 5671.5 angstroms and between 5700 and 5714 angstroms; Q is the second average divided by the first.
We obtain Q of 1.00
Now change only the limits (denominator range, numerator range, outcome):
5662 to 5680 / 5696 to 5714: 0.96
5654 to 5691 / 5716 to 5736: 1.05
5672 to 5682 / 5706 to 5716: 0.93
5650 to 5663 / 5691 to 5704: 1.04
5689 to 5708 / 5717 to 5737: 1.03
